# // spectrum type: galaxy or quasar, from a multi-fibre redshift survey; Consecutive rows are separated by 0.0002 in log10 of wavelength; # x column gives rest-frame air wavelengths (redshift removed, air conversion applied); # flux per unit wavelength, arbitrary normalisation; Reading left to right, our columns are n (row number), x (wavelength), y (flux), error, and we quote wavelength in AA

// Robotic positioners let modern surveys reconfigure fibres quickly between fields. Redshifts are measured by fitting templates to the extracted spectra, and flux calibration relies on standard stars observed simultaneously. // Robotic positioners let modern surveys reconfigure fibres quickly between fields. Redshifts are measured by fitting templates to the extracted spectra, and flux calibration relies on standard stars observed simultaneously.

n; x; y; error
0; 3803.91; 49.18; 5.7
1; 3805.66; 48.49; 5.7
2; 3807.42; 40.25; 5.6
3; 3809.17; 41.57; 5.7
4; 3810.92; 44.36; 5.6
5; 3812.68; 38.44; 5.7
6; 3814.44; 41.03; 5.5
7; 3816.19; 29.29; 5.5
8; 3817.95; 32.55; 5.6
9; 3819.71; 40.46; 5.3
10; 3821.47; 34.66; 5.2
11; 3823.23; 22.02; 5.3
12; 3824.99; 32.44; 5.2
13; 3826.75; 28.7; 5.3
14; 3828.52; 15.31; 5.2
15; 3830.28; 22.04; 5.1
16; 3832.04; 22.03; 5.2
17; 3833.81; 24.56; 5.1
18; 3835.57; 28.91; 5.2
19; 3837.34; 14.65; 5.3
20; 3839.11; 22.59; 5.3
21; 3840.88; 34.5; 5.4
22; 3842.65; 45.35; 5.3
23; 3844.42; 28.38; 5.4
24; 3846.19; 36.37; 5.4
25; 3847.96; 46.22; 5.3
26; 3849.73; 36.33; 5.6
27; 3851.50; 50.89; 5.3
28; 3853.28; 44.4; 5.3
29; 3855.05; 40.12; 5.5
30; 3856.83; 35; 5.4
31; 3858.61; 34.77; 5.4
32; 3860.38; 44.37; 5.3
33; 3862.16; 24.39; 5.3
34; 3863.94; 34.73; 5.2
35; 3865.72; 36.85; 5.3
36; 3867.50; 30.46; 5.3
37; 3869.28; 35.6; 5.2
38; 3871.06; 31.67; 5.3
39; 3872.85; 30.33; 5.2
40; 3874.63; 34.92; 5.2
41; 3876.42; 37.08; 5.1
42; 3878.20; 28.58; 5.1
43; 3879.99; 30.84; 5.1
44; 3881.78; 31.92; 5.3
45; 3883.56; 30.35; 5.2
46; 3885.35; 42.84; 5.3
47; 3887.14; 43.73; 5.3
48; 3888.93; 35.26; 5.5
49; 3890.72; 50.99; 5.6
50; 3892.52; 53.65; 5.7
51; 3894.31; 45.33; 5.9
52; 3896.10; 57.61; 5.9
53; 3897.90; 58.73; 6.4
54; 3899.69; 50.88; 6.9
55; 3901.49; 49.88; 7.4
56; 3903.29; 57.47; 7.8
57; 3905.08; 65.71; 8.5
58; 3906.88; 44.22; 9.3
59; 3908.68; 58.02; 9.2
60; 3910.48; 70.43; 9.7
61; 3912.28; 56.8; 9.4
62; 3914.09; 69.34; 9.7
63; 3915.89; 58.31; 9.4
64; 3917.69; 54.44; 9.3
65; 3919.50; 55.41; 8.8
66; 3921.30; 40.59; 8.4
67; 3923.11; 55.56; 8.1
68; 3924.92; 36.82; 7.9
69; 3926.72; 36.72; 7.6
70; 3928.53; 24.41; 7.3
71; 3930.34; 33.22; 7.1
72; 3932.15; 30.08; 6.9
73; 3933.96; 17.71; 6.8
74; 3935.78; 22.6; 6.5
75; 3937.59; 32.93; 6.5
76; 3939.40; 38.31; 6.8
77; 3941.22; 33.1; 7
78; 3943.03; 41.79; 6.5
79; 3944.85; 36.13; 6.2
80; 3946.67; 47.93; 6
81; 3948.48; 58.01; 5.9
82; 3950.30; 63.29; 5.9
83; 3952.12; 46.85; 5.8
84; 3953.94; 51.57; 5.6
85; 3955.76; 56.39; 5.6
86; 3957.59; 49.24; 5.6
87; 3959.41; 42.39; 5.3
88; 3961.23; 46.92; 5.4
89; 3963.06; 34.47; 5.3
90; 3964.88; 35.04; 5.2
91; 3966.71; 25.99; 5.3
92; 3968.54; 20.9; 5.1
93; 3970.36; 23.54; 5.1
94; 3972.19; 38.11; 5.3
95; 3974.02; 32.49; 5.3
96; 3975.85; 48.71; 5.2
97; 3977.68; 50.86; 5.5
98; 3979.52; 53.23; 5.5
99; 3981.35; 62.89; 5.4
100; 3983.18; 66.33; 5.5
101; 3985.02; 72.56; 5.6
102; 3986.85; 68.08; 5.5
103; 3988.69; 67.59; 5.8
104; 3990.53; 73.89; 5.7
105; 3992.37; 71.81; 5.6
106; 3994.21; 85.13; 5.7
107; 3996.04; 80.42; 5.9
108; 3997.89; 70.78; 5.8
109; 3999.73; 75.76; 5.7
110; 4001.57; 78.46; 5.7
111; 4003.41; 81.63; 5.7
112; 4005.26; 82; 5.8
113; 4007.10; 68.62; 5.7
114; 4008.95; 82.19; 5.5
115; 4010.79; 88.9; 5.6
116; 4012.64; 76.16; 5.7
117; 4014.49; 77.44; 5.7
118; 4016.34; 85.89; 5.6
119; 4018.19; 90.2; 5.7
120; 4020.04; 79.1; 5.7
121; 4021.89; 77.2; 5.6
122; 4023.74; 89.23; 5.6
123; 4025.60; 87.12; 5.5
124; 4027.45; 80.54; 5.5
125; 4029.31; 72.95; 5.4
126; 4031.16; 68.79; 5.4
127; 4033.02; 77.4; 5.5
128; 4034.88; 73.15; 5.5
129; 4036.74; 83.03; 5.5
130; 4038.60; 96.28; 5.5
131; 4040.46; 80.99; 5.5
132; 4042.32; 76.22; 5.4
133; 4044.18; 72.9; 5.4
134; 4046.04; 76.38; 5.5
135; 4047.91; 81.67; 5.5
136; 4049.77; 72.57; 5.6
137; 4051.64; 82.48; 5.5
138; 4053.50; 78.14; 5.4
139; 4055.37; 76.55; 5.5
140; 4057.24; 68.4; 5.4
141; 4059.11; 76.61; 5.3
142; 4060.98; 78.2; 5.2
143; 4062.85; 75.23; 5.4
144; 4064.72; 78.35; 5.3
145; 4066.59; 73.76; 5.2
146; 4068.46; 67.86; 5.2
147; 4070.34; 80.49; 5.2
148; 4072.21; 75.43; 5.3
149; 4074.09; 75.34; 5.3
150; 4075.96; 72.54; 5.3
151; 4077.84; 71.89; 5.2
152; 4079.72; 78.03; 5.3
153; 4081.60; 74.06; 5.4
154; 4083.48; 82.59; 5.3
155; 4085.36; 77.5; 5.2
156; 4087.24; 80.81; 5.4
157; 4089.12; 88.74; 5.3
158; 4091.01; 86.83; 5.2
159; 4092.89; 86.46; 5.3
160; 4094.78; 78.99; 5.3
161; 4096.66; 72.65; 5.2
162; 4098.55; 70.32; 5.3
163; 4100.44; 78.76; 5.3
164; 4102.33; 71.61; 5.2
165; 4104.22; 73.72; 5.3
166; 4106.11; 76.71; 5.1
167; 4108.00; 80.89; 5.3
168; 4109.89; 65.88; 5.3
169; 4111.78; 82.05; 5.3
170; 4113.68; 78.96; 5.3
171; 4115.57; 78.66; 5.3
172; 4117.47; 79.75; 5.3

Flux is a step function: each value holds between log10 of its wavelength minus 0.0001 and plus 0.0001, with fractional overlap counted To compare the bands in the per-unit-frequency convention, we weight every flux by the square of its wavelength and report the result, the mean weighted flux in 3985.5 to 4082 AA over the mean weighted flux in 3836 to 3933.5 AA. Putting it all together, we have 2.0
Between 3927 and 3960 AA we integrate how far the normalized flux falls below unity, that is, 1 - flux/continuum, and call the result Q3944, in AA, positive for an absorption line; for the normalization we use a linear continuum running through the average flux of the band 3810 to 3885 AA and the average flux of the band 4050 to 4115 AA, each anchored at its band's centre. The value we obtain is 7.1 AA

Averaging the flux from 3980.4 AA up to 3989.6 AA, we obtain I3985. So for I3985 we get 67.5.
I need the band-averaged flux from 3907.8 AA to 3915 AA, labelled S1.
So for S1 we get 63.6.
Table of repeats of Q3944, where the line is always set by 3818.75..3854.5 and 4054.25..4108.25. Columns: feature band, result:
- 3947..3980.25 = 7.0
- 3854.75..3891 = 3.0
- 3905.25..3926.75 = -3.7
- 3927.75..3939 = 5.0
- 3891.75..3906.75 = -3.9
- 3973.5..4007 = -4.5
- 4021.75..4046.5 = -4.2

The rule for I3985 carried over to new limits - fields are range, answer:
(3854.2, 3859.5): 36.6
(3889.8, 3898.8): 53.2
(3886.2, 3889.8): 39.6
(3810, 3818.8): 37.2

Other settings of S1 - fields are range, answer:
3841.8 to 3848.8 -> 39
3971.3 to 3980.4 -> 44.6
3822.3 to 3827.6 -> 27.8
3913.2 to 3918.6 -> 60.7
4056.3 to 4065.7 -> 75.4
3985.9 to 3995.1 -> 73.2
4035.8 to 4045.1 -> 81.9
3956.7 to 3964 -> 43.2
